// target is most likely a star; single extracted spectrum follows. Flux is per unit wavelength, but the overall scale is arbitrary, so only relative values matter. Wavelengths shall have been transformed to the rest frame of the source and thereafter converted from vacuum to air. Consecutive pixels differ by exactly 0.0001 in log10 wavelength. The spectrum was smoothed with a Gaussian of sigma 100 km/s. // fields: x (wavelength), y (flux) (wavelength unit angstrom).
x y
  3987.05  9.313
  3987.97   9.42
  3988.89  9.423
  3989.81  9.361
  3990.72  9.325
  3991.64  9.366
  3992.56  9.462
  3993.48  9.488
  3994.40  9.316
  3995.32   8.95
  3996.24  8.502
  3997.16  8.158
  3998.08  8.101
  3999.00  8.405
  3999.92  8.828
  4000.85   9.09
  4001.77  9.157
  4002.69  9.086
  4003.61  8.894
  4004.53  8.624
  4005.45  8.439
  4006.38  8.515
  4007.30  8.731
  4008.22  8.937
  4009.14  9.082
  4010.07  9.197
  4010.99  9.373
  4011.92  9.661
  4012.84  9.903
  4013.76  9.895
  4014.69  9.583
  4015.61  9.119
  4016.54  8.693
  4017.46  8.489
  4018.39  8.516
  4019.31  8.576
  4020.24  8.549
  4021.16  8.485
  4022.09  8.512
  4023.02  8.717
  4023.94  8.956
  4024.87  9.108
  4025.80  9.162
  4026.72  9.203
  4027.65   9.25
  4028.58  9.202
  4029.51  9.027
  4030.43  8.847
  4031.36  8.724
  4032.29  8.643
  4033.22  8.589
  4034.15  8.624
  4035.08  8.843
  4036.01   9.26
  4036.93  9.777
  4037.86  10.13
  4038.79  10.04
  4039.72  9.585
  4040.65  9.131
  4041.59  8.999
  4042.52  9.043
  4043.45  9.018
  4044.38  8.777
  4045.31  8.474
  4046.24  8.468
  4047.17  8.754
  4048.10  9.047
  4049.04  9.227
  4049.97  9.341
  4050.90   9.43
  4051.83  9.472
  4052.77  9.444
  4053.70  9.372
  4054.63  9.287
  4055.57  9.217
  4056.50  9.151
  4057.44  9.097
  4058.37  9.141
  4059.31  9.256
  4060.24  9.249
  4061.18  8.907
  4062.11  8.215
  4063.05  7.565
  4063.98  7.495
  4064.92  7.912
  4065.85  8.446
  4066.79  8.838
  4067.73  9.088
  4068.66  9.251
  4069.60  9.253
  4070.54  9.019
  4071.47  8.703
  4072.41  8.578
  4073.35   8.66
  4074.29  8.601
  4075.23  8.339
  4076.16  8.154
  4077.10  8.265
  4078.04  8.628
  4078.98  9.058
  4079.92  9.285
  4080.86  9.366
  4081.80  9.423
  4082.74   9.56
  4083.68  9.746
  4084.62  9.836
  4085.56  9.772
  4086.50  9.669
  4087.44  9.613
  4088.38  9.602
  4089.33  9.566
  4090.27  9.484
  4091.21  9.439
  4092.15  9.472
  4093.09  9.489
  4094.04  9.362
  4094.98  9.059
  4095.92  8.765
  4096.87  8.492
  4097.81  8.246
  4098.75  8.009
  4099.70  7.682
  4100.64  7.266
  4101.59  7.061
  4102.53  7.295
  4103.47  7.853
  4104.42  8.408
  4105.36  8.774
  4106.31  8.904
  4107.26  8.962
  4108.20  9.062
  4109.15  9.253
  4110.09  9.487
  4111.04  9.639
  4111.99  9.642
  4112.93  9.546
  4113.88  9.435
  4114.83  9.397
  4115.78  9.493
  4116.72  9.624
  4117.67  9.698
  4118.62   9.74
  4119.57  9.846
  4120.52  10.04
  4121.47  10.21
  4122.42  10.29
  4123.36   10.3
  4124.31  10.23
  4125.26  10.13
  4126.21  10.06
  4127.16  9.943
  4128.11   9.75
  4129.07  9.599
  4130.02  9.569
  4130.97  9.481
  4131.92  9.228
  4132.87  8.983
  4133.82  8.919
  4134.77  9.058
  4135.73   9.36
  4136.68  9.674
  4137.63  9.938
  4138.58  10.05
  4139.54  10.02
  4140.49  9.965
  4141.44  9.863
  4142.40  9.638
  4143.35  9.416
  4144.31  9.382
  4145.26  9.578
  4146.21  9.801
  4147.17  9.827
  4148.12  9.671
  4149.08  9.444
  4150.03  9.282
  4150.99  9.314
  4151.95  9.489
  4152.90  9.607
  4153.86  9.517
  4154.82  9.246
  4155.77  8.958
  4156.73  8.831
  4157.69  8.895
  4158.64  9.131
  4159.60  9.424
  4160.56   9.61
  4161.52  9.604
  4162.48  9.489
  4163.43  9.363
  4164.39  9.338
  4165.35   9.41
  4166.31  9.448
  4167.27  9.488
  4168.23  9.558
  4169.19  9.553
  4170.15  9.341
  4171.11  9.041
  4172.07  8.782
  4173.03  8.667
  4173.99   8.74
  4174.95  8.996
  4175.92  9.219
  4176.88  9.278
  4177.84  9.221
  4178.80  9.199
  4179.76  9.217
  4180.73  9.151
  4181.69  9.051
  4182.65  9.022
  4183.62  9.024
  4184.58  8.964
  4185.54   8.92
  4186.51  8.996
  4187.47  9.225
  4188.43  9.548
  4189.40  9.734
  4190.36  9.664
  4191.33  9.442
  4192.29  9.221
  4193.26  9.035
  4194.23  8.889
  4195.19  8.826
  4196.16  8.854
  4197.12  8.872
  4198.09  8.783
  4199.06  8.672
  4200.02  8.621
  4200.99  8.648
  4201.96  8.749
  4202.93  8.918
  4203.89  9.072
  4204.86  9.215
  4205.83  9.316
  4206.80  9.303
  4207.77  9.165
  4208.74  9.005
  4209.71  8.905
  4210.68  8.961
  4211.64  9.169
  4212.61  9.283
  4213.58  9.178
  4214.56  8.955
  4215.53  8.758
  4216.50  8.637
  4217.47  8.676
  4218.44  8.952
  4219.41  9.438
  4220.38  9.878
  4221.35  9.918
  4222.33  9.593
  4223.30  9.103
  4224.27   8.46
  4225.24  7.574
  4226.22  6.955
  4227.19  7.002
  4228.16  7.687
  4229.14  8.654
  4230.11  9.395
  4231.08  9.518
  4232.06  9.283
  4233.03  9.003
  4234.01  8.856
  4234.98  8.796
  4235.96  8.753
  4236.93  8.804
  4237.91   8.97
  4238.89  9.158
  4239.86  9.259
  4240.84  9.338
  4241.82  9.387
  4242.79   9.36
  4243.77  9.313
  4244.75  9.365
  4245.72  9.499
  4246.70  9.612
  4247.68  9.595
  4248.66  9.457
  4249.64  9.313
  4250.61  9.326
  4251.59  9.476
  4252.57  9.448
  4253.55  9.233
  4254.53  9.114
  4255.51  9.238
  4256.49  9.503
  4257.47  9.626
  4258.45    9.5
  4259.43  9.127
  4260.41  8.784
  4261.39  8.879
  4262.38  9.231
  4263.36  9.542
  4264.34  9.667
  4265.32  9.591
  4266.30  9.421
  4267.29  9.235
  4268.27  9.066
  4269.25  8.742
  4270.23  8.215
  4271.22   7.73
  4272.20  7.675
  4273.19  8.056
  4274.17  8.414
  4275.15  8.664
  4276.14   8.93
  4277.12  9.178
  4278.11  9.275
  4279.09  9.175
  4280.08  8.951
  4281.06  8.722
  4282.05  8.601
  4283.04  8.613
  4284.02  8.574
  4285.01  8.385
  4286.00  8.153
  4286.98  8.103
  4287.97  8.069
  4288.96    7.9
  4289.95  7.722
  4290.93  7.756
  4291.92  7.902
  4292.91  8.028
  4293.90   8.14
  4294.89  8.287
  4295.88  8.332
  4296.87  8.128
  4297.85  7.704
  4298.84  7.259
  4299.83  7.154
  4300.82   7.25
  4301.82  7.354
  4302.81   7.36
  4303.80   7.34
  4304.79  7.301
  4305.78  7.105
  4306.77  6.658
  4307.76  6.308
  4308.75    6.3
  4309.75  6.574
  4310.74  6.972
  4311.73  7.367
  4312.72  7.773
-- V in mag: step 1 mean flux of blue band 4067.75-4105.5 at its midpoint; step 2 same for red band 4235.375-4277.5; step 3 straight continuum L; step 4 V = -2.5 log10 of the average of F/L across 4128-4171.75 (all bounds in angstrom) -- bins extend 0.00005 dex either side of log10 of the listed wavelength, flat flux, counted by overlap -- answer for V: -0.06 mag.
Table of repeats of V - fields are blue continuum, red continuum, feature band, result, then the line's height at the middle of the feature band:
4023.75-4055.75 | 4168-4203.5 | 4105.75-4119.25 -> -0.04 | 9.1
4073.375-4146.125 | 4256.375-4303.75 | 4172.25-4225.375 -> -0.02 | 8.86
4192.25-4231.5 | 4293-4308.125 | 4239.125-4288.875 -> -0.12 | 8.05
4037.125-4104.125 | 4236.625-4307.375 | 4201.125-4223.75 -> -0.05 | 8.72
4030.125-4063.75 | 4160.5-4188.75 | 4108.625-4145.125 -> -0.06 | 9.15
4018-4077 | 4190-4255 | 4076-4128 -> -0.03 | 8.95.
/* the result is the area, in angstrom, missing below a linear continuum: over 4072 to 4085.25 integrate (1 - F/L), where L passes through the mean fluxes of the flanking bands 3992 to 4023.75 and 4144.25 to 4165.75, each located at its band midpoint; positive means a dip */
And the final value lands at 0.25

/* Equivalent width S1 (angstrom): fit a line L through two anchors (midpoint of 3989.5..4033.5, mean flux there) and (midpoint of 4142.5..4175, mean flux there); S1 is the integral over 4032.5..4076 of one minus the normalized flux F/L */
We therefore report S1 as 0.6 angstrom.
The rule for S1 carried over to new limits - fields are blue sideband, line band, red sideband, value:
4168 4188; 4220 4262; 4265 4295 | -1.7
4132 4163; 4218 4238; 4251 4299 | 0.4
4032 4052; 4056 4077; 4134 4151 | 1.3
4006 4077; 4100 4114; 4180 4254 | 0.5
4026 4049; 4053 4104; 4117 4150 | 2.8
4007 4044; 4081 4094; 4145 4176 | -0.5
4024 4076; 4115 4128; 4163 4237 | -1.4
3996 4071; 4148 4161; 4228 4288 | -0.5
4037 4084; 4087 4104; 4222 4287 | 0.6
